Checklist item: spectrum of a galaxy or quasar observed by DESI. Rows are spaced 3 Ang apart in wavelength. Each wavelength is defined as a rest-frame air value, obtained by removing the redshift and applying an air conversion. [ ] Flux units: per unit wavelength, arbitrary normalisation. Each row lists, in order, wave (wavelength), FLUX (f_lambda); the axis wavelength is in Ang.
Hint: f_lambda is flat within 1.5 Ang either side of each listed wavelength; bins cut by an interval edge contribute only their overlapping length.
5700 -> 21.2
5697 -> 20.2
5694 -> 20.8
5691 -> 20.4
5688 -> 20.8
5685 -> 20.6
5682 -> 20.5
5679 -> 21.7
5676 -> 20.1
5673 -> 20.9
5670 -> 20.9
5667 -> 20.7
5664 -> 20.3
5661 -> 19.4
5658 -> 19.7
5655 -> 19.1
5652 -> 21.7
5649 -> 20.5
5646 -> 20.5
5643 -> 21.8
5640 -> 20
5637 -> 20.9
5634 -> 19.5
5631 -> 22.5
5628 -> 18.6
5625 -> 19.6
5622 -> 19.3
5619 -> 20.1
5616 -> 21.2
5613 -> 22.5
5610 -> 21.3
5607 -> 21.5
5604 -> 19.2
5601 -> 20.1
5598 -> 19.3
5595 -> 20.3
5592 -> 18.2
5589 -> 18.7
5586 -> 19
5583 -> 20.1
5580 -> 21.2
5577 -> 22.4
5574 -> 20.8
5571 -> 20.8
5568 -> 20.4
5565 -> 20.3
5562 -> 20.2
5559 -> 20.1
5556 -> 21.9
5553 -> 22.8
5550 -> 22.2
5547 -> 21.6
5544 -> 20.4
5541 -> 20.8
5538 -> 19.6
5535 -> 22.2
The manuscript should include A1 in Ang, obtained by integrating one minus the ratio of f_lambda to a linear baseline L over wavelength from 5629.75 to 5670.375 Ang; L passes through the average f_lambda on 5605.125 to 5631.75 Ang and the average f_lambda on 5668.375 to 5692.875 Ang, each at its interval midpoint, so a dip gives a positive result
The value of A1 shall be 0.4 Ang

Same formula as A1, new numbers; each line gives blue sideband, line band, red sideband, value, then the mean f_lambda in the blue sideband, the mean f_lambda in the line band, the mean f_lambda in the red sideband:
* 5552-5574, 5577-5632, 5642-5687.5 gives 1.47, 20.9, 20.2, 20.6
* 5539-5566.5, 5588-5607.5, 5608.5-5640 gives 1.13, 21.1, 19.5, 20.5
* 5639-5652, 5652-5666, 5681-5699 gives 0.59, 20.8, 19.9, 20.6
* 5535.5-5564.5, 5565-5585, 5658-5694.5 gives 0.12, 21.1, 20.9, 20.5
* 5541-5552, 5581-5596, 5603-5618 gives 1.38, 21.4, 19.3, 21.2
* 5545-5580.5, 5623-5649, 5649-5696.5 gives 0.41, 21.2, 20.4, 20.5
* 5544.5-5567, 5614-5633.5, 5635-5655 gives 0.57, 21.2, 20.2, 20.7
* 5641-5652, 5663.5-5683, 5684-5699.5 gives 0.00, 21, 20.8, 20.6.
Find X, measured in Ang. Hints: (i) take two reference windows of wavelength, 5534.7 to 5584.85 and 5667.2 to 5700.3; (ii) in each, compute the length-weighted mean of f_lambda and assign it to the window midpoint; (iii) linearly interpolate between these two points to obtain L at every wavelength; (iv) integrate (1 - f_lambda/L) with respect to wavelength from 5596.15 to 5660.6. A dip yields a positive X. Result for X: 1.36 Ang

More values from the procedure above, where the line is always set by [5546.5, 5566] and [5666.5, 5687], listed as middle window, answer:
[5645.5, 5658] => 0.3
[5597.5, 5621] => 0.4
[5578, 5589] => 0.6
